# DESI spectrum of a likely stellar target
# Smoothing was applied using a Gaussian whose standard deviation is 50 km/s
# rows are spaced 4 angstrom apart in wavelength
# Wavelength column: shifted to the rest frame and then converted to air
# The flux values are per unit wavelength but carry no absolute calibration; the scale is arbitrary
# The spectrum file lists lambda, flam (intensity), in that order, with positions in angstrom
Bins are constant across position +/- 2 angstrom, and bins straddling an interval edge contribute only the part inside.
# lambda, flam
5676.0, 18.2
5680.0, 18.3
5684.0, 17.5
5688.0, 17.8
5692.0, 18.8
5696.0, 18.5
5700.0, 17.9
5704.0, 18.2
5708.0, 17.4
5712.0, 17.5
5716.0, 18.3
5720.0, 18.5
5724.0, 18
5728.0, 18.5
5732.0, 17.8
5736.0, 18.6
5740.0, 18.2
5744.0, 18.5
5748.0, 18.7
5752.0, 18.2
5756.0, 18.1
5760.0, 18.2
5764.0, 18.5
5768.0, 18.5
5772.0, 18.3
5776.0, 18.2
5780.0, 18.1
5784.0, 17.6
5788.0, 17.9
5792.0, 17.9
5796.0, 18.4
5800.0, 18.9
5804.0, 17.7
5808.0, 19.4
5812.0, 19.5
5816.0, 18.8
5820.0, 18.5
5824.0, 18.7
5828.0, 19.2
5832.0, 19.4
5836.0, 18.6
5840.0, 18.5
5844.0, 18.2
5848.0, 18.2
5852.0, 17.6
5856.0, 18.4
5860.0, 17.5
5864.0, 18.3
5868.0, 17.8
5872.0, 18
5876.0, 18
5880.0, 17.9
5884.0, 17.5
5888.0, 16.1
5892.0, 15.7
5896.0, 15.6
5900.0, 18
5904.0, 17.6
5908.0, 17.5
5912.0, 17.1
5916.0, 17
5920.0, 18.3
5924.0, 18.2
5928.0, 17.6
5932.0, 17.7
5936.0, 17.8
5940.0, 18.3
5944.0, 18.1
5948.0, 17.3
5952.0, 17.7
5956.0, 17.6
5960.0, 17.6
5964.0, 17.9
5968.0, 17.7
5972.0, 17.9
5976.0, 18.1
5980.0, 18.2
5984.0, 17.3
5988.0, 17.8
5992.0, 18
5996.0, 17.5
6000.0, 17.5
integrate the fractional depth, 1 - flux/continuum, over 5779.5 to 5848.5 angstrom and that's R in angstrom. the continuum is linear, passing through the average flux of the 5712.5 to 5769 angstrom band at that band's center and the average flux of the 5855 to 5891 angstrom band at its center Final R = -2.3 angstrom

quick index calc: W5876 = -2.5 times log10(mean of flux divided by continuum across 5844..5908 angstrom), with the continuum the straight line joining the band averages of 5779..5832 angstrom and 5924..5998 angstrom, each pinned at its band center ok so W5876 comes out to 0.043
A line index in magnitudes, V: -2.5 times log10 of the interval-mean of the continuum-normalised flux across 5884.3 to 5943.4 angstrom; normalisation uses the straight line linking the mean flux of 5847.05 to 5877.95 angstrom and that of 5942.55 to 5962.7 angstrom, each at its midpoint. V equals 0.03 mag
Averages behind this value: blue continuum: 18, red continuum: 17.7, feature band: 17.3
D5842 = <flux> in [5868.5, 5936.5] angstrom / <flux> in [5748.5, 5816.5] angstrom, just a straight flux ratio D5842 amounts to 0.95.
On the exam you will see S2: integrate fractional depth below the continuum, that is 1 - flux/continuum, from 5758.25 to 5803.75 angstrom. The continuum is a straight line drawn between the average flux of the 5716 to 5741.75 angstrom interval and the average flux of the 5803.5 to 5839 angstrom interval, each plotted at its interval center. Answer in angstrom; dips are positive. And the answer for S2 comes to 1.0 angstrom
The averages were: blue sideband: 18.3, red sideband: 18.9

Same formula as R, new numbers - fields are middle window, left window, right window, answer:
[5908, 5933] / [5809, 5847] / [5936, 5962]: 0.5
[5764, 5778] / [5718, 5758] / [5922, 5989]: -0.1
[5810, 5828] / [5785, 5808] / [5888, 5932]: -0.9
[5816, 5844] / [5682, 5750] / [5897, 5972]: -1.3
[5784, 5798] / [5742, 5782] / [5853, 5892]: 0.1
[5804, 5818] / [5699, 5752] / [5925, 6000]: -0.8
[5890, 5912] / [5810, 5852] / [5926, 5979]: 1.5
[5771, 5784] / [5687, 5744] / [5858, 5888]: -0.1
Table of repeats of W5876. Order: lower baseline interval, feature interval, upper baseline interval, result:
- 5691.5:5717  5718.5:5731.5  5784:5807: -0.012 mag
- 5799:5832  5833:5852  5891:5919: -0.002 mag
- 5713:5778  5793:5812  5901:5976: -0.031 mag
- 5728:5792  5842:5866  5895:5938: -0.013 mag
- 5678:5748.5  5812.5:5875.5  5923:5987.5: -0.026 mag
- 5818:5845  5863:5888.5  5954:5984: 0.044 mag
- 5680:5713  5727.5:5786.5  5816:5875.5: -0.007 mag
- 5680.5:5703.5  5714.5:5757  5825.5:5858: -0.005 mag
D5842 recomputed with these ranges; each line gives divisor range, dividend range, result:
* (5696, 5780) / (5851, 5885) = 0.98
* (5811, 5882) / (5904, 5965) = 0.96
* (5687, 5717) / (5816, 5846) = 1.04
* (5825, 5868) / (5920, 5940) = 0.98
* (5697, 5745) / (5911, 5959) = 0.98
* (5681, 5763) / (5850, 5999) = 0.97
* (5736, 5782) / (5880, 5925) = 0.94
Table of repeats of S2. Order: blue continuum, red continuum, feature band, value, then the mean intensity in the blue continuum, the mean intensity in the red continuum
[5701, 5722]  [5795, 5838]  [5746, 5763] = 0.0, 18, 18.8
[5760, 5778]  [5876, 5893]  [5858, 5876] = -0.7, 18.4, 17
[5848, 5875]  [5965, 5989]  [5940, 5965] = 0.2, 18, 17.8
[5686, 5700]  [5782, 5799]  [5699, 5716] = 0.4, 18.3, 18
